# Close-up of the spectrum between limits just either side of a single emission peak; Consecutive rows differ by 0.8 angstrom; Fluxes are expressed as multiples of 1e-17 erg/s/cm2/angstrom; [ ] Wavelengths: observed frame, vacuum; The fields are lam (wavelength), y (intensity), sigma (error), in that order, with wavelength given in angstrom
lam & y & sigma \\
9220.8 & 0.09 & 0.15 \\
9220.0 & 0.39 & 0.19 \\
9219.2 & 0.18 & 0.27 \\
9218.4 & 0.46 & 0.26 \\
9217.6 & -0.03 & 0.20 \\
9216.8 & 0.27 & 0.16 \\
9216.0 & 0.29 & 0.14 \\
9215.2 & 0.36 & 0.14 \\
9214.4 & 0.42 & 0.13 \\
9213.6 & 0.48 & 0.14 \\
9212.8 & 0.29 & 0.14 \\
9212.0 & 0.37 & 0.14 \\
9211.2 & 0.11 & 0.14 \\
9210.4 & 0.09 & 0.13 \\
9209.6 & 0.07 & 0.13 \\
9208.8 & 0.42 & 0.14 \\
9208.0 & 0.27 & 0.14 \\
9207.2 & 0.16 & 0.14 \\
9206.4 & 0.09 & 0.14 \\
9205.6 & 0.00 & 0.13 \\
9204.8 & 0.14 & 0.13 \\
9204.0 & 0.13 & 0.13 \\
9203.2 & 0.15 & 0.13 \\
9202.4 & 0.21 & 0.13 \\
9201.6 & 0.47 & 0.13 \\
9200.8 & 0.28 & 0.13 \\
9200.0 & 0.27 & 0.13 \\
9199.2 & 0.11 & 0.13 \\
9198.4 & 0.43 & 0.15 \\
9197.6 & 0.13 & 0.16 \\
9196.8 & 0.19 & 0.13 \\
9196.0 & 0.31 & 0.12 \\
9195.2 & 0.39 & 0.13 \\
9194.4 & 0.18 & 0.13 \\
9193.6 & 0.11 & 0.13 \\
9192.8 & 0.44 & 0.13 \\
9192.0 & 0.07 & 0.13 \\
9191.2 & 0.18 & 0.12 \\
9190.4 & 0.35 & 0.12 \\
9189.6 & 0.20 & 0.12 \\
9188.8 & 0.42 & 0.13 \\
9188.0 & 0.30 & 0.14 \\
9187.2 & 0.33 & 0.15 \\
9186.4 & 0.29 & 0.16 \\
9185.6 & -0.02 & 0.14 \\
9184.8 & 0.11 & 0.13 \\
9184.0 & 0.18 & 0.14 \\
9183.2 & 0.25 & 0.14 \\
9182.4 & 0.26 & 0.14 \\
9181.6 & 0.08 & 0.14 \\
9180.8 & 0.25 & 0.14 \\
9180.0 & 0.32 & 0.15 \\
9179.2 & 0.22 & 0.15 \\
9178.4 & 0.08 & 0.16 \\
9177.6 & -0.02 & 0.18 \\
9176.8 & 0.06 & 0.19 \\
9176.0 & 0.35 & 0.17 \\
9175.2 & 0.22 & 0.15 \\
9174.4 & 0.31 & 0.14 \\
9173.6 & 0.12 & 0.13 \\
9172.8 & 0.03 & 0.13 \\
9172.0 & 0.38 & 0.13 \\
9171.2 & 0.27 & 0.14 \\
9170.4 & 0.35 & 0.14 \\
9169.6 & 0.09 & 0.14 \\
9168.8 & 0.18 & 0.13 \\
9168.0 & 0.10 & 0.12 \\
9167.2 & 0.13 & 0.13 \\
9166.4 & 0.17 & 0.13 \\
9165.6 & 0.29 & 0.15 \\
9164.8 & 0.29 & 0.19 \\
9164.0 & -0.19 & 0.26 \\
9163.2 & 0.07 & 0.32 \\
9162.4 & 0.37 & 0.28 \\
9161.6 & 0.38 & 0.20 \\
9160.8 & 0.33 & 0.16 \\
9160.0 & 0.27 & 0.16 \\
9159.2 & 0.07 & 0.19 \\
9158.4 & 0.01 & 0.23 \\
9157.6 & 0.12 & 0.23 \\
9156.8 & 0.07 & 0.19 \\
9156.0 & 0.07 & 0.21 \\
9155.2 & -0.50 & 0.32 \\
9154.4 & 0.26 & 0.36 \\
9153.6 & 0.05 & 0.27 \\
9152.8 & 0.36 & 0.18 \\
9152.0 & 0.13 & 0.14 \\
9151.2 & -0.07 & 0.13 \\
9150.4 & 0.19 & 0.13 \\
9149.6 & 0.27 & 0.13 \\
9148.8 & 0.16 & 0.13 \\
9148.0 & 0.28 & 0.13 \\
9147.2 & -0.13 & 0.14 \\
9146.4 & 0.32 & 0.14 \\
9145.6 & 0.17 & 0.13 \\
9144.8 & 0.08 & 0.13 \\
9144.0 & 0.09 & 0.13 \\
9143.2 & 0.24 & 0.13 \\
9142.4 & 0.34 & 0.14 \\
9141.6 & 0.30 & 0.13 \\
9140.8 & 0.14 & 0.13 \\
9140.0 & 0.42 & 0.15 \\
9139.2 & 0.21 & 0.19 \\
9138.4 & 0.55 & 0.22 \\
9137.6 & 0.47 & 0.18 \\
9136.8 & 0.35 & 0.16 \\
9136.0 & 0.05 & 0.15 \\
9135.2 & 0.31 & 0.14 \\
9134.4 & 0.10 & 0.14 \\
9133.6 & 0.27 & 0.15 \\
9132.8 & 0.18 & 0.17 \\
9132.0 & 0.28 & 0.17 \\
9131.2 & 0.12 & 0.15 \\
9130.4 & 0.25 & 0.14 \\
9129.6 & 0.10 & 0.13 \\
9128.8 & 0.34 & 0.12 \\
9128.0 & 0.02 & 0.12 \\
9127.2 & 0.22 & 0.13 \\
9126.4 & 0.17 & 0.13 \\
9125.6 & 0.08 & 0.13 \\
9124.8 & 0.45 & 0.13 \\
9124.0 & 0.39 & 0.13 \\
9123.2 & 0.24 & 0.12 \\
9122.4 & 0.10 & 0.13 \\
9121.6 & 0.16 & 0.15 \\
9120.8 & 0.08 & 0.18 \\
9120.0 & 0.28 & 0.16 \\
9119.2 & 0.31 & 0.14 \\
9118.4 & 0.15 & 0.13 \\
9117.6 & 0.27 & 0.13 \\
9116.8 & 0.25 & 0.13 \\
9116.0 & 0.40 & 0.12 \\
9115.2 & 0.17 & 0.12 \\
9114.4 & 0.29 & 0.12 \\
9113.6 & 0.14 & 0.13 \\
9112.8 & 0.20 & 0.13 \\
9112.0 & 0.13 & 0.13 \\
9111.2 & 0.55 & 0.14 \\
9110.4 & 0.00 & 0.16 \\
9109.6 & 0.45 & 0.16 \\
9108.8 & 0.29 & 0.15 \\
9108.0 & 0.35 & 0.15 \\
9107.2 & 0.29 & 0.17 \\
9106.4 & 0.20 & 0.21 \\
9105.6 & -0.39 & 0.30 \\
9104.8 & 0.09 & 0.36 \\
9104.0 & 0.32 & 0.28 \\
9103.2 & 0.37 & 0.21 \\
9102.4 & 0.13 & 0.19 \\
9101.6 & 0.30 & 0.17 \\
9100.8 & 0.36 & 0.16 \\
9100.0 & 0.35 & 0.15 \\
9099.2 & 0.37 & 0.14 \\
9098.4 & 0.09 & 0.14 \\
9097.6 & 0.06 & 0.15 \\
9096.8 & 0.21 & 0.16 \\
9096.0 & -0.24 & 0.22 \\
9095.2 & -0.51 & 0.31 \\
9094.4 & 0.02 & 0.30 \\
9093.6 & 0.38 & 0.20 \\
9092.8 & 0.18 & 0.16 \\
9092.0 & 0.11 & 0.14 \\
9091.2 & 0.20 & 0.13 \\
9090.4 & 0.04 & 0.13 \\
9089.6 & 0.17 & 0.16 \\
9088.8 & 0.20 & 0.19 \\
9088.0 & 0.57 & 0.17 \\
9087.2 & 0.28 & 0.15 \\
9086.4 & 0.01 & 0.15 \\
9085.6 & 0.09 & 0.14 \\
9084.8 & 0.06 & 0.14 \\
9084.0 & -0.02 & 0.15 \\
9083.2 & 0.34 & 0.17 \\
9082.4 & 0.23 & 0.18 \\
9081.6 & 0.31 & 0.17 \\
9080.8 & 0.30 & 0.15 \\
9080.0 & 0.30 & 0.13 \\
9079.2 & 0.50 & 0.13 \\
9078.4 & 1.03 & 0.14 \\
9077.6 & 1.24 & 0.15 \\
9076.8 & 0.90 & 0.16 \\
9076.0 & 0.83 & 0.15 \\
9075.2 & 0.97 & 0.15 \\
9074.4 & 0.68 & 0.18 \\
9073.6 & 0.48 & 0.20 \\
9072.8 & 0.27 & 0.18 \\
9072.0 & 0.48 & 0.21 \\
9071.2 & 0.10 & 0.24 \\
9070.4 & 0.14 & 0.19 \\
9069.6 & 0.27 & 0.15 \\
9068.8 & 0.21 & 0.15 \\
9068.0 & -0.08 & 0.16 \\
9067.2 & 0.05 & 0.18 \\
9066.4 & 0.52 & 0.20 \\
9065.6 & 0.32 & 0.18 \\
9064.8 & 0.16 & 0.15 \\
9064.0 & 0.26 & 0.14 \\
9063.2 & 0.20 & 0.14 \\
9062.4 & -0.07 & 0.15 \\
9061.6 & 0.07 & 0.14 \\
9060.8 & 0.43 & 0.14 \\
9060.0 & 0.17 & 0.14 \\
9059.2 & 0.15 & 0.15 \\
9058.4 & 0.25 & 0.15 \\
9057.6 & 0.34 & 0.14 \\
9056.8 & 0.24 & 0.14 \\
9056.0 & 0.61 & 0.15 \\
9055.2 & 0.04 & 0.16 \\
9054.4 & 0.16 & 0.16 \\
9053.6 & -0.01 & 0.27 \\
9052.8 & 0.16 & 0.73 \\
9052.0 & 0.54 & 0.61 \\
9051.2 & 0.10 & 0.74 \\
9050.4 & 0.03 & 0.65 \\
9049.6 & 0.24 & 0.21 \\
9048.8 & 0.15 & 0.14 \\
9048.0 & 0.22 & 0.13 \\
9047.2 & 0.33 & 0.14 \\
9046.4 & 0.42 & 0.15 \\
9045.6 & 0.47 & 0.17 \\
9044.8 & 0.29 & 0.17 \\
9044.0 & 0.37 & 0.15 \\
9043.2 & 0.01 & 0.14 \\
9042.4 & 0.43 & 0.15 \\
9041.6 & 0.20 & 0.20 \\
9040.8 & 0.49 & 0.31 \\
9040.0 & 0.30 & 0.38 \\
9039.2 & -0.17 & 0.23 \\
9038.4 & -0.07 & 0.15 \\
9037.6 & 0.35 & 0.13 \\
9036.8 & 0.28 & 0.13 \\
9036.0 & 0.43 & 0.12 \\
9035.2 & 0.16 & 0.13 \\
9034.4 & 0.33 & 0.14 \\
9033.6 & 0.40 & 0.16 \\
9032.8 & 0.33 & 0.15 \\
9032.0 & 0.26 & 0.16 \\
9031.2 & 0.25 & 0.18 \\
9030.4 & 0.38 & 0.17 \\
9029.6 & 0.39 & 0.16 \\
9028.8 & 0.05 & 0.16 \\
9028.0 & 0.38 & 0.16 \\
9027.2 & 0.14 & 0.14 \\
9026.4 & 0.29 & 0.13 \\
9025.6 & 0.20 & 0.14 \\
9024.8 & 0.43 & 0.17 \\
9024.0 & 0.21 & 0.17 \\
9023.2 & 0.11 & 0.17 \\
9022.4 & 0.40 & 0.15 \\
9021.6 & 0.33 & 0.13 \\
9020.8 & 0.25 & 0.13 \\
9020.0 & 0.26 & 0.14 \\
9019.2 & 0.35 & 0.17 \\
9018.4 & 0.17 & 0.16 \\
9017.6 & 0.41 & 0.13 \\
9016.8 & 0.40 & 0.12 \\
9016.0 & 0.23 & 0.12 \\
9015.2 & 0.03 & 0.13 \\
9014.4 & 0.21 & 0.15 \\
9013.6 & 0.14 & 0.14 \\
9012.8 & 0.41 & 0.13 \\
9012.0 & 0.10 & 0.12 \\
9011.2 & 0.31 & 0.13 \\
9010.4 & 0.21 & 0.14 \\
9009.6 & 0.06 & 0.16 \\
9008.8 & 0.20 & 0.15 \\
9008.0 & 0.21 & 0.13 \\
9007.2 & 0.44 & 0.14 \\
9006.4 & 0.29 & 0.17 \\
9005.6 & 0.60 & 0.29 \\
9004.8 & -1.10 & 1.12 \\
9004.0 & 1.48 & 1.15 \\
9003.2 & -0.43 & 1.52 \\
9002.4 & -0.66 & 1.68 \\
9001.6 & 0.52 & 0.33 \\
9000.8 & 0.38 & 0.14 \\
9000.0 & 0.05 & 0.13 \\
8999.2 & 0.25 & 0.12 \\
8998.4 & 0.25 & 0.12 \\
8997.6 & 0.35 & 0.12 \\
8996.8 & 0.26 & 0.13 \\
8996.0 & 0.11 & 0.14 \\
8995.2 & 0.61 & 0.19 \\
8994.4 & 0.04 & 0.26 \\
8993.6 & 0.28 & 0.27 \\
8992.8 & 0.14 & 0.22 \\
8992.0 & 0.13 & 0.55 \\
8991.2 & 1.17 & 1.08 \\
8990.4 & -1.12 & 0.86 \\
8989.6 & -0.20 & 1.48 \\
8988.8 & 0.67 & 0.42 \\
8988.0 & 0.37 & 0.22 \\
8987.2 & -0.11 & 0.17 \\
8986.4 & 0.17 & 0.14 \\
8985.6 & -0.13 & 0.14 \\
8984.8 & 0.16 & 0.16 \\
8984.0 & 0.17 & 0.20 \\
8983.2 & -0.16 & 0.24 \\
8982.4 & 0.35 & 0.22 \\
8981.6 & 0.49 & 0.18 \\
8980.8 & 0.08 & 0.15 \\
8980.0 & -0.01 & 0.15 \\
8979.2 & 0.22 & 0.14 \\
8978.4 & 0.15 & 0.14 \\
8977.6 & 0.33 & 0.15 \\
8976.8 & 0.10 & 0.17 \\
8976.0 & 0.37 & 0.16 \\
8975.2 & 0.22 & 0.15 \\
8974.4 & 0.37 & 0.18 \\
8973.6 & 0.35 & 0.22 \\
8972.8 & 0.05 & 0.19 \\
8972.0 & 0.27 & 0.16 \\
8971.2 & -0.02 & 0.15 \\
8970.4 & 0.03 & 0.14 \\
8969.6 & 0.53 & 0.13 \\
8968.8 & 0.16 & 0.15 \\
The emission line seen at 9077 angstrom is H-gamma 4340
